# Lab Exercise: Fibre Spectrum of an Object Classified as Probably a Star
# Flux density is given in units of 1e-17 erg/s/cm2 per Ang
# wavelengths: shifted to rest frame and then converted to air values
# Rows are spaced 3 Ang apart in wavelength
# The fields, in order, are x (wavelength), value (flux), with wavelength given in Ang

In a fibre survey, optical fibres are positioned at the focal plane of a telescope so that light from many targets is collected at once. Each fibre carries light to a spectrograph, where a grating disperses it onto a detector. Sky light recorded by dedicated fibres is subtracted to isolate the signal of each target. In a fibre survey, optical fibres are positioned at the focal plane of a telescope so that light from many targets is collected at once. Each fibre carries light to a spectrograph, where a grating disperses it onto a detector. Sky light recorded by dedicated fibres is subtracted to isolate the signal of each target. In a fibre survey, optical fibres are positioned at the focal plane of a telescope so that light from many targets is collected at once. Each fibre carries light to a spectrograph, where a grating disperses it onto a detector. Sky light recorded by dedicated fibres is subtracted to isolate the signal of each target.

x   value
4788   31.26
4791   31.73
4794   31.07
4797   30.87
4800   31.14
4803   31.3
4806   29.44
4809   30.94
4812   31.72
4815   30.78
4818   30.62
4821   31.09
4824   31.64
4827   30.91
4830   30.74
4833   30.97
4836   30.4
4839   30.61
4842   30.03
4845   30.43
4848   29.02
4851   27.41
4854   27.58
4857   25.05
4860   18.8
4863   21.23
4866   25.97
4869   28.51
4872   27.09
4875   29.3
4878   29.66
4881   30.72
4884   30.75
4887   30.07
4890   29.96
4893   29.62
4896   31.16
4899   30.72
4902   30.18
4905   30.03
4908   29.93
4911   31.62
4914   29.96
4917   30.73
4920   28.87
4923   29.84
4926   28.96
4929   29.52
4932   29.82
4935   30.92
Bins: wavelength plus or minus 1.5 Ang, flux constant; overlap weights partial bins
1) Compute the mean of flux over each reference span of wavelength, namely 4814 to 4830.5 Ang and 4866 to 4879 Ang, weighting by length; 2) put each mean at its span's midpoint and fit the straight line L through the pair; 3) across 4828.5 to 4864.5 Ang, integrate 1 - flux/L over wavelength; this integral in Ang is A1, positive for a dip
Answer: 2.5 Ang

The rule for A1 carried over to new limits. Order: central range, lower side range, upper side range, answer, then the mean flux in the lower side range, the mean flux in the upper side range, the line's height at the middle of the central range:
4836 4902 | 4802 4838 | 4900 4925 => 4.57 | 30.9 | 30.1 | 30.5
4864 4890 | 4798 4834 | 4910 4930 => 1.21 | 30.9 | 29.9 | 30.3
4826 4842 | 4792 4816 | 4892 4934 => 0.02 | 30.9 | 30.1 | 30.7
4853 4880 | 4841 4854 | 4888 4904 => 3.26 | 29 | 30.3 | 29.5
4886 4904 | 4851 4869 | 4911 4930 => -1.80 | 24.4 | 29.8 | 27.5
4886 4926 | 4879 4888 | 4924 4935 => -0.11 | 30.5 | 29.7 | 30.1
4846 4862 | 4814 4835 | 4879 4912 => 2.68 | 31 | 30.4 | 30.7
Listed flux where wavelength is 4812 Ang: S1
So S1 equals 31.72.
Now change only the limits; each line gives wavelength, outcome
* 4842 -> 30.03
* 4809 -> 30.94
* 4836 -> 30.4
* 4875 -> 29.3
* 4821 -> 31.09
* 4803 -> 31.3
